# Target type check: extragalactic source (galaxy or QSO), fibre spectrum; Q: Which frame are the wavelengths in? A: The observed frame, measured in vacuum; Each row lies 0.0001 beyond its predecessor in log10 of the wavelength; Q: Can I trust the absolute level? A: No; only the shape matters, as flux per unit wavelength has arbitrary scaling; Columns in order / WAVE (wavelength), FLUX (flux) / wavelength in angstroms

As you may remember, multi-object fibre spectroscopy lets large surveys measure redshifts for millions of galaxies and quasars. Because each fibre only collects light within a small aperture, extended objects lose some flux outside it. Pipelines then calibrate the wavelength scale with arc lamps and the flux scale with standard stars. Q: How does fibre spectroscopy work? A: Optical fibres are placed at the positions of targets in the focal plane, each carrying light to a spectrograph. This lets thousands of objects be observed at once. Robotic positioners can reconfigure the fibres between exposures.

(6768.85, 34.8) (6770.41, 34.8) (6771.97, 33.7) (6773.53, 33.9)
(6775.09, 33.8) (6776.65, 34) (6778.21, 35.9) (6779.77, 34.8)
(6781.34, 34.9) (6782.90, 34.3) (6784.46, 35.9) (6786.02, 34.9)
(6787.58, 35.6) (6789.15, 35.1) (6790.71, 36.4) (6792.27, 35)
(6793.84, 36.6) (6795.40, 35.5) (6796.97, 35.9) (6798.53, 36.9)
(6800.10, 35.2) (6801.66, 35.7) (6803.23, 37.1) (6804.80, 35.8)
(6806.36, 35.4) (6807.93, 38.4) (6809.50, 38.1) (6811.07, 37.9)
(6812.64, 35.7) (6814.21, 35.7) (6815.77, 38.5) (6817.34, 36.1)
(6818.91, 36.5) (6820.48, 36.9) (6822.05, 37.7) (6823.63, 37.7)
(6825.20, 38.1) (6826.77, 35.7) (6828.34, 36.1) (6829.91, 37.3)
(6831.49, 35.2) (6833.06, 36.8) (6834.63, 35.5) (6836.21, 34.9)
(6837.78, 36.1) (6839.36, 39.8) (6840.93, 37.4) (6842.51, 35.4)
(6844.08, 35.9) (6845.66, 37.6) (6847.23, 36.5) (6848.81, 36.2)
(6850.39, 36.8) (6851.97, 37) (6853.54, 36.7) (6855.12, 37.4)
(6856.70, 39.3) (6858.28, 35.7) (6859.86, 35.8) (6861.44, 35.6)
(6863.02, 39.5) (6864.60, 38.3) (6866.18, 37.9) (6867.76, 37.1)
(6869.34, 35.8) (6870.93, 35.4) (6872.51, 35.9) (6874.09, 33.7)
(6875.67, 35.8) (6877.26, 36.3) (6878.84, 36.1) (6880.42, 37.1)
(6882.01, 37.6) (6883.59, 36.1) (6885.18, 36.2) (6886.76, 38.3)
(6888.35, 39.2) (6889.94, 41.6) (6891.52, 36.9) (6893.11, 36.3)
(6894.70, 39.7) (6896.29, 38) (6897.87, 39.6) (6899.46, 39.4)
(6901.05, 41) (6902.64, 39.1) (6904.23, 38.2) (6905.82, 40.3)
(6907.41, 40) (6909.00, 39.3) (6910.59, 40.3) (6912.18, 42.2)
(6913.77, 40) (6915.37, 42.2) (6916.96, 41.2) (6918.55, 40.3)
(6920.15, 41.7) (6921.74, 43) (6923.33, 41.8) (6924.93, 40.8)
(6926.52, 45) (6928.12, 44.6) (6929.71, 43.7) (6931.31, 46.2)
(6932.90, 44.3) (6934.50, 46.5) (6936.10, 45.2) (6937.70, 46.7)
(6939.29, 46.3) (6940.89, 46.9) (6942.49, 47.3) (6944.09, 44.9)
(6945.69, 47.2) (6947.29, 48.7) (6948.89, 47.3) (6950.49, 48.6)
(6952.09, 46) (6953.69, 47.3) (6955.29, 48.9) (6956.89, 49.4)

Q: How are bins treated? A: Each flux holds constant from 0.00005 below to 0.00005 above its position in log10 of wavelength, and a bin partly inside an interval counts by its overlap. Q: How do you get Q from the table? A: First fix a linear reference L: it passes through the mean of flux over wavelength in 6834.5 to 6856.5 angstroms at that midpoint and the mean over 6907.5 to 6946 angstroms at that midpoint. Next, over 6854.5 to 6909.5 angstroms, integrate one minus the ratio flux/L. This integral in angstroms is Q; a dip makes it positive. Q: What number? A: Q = 2.9 angstroms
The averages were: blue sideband 36.8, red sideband 43.5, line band 37.7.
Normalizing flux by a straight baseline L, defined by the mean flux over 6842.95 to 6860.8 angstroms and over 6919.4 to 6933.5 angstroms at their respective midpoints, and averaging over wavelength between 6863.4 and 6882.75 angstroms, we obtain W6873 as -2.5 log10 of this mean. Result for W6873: 0.06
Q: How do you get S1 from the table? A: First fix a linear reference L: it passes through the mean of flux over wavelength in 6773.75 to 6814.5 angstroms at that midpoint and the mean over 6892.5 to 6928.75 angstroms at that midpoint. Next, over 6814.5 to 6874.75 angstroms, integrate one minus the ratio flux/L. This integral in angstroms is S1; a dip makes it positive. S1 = 1.8 angstroms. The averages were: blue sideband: 35.8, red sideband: 40.6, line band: 36.7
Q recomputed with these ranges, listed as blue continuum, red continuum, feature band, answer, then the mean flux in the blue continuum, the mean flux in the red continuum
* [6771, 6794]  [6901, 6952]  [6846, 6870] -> 1.45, 34.9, 43.5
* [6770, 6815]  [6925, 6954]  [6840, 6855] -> 1.09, 35.6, 46.1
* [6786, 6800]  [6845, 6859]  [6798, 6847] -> -0.37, 35.8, 37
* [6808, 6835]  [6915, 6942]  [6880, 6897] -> 1.39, 36.9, 44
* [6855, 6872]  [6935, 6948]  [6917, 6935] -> 0.57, 37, 46.6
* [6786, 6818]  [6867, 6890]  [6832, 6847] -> -0.04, 36.3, 36.7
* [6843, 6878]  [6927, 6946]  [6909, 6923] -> 0.66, 36.6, 45.8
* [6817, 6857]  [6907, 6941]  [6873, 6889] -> 1.34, 36.8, 43.1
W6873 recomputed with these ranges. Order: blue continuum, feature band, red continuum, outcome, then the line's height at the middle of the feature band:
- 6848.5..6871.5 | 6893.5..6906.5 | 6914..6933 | 0.04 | 40.6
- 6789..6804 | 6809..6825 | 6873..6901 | -0.02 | 36.4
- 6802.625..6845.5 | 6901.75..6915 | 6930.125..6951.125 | 0.10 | 43.8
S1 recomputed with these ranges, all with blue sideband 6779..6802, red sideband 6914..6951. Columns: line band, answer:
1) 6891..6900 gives 0.8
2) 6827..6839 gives 0.7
